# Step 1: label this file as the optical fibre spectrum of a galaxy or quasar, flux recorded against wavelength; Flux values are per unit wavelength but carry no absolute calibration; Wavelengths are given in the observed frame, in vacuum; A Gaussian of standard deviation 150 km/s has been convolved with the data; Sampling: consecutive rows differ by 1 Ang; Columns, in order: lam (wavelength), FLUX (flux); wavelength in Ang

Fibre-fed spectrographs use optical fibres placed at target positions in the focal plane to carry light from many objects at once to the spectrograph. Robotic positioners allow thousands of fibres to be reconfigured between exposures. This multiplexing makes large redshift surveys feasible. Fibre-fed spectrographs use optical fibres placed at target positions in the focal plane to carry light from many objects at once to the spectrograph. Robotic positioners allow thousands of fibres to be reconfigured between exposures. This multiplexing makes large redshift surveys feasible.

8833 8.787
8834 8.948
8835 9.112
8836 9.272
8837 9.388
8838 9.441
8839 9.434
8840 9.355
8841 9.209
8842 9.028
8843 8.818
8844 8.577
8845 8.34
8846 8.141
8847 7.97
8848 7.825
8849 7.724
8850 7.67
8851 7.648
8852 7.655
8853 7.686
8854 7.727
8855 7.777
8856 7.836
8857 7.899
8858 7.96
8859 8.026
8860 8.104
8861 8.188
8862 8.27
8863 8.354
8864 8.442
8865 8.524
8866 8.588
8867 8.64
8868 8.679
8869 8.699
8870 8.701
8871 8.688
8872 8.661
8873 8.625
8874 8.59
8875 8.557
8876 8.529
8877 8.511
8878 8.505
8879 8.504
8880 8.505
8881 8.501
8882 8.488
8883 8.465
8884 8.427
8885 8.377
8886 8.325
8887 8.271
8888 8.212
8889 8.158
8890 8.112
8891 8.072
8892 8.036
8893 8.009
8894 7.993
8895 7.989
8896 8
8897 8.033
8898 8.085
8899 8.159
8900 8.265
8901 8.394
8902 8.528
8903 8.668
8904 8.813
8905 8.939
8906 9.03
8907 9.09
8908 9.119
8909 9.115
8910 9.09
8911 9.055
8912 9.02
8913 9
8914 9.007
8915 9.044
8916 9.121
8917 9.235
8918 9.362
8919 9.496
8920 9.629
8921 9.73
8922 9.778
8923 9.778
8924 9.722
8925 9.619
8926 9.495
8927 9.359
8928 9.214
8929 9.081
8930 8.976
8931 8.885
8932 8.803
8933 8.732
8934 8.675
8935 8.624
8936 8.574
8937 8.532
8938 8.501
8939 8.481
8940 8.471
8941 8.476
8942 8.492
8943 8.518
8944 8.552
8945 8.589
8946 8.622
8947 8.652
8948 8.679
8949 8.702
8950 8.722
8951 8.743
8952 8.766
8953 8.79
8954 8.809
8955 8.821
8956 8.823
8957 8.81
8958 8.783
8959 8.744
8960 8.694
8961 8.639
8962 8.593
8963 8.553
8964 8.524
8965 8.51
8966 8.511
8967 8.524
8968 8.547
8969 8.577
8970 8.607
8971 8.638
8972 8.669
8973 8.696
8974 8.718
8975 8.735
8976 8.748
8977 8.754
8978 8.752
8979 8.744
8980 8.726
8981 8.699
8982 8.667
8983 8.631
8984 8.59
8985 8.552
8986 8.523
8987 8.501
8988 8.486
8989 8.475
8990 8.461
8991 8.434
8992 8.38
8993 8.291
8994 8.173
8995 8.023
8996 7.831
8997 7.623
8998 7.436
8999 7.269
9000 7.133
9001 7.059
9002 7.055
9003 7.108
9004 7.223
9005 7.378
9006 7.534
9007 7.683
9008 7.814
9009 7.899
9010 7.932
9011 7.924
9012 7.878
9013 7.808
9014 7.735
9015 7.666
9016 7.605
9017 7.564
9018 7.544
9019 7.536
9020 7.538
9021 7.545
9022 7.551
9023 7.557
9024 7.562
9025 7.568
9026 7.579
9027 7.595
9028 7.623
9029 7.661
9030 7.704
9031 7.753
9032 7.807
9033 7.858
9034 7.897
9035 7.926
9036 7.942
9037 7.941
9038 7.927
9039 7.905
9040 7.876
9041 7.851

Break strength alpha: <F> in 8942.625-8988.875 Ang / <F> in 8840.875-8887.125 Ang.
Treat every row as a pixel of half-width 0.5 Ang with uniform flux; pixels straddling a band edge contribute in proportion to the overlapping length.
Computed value 1.04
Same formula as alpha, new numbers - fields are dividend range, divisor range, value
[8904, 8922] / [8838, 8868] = 1.11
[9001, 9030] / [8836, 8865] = 0.91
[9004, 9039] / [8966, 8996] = 0.90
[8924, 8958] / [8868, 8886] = 1.03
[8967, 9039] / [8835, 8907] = 0.95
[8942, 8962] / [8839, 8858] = 1.06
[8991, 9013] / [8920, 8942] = 0.85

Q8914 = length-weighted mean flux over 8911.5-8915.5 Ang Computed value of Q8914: 9.02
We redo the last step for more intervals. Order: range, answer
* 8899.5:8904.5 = 8.53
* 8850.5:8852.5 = 7.65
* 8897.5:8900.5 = 8.17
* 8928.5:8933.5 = 8.9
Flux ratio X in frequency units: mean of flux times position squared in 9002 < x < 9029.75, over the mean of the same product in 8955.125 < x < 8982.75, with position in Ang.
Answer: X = 0.9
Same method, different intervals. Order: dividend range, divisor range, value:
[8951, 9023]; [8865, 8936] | 0.96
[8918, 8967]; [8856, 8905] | 1.08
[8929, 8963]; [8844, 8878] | 1.07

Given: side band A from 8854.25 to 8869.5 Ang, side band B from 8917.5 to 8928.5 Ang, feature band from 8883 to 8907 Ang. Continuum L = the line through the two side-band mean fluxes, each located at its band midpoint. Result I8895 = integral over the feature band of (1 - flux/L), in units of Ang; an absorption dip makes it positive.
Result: 1.7 Ang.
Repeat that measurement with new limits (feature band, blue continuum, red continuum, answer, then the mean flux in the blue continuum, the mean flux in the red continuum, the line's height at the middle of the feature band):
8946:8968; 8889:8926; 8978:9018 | -0.84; 8.84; 7.97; 8.36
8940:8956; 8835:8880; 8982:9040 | -1.17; 8.43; 7.82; 8.07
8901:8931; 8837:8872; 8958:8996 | -2.58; 8.36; 8.56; 8.46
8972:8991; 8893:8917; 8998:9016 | -1.97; 8.67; 7.53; 7.82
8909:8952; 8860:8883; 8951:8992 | -1.89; 8.52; 8.64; 8.59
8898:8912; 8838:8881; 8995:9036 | -1.07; 8.38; 7.61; 8.15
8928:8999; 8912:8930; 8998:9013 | -1.36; 9.37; 7.5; 8.43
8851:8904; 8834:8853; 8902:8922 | 3.38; 8.57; 9.14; 8.85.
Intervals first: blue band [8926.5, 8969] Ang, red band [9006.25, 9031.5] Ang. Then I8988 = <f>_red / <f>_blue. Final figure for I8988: 0.9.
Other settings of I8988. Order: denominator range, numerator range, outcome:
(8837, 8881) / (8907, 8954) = 1.07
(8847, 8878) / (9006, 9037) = 0.94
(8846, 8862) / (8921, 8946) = 1.13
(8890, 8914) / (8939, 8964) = 1.01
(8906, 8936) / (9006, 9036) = 0.84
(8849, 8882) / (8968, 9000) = 1.02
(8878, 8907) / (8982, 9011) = 0.95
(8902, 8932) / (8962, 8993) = 0.93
